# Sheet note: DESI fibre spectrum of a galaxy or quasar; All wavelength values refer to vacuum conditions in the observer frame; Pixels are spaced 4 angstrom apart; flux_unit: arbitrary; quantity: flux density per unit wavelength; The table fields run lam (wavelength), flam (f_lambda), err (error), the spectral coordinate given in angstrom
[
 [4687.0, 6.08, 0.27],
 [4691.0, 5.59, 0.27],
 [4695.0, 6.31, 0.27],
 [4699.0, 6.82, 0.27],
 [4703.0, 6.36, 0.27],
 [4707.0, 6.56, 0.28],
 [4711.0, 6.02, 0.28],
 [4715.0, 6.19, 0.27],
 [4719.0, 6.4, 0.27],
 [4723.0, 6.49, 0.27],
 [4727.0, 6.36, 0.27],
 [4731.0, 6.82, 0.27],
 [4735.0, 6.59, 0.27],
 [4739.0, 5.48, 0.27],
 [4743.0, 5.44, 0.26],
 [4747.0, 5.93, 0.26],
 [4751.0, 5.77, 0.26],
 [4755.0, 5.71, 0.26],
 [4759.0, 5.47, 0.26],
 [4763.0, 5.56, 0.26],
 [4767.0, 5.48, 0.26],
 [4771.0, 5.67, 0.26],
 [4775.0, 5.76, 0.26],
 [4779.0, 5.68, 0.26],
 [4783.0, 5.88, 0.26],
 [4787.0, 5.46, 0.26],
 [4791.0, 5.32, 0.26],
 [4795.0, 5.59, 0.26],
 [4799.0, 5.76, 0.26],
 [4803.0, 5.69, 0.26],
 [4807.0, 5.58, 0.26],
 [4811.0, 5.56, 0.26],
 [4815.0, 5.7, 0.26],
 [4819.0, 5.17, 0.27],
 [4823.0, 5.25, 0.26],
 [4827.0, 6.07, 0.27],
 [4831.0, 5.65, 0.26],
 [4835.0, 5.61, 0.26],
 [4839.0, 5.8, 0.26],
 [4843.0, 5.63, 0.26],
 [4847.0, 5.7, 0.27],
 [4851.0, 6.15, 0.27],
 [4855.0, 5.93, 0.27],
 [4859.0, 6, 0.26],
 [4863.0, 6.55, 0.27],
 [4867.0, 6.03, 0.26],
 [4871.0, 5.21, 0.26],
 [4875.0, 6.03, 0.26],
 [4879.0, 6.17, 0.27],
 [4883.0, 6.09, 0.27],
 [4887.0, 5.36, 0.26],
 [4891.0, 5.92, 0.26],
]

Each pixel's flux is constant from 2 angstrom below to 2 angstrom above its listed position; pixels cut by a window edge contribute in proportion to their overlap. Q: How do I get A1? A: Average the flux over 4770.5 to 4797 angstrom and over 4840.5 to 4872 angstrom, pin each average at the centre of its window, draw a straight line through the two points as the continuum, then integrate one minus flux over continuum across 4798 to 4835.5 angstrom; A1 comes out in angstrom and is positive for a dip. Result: 1.0 angstrom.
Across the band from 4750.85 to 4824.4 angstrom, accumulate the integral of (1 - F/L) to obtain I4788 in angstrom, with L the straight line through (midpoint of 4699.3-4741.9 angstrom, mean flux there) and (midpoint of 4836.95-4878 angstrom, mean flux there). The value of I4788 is 6.5 angstrom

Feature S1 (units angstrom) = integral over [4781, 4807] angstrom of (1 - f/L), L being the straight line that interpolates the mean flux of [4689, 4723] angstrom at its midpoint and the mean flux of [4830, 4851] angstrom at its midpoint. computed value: 1.3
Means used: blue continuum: 6.29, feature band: 5.61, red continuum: 5.72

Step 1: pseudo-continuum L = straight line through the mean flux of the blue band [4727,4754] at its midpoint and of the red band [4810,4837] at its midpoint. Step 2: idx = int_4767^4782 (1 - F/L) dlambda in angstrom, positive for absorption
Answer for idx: 0.4 angstrom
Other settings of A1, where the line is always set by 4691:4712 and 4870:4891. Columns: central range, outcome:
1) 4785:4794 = 1.0 angstrom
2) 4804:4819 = 1.2 angstrom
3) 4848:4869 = -0.8 angstrom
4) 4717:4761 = 1.4 angstrom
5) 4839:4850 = 0.3 angstrom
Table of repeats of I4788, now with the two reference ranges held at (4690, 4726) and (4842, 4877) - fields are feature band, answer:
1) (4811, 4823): 1.21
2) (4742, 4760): 1.52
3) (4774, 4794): 1.67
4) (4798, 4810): 0.81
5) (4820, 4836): 1.04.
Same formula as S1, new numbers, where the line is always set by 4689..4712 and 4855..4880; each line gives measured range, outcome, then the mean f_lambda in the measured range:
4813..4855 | 2.50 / 5.69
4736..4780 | 3.78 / 5.65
